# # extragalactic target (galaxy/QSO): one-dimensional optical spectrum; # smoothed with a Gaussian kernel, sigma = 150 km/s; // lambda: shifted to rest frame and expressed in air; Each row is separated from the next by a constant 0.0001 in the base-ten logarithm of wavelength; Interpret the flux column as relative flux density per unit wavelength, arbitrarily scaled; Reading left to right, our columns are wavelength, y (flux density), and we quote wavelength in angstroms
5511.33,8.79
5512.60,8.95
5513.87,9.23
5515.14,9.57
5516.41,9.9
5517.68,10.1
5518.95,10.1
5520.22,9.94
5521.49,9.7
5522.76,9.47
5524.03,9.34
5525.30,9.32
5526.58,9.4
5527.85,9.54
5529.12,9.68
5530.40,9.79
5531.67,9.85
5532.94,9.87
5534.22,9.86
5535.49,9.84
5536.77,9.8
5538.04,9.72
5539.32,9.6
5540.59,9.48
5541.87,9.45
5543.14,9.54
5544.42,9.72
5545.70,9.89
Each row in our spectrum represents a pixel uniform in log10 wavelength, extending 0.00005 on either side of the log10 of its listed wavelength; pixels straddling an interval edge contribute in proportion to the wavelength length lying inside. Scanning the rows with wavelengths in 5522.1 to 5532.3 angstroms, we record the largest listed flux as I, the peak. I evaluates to 9.85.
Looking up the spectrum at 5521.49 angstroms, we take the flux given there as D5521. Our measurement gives 9.7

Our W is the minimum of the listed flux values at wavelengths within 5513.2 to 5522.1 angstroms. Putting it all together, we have 9.23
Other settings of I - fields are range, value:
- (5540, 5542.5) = 9.48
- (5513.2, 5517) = 9.9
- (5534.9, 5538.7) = 9.84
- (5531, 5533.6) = 9.87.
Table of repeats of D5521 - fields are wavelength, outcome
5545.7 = 9.89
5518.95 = 10.1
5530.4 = 9.79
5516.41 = 9.9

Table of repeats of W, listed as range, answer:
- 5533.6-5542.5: 9.45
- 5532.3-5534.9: 9.86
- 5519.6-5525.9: 9.32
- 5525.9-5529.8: 9.4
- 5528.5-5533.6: 9.68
